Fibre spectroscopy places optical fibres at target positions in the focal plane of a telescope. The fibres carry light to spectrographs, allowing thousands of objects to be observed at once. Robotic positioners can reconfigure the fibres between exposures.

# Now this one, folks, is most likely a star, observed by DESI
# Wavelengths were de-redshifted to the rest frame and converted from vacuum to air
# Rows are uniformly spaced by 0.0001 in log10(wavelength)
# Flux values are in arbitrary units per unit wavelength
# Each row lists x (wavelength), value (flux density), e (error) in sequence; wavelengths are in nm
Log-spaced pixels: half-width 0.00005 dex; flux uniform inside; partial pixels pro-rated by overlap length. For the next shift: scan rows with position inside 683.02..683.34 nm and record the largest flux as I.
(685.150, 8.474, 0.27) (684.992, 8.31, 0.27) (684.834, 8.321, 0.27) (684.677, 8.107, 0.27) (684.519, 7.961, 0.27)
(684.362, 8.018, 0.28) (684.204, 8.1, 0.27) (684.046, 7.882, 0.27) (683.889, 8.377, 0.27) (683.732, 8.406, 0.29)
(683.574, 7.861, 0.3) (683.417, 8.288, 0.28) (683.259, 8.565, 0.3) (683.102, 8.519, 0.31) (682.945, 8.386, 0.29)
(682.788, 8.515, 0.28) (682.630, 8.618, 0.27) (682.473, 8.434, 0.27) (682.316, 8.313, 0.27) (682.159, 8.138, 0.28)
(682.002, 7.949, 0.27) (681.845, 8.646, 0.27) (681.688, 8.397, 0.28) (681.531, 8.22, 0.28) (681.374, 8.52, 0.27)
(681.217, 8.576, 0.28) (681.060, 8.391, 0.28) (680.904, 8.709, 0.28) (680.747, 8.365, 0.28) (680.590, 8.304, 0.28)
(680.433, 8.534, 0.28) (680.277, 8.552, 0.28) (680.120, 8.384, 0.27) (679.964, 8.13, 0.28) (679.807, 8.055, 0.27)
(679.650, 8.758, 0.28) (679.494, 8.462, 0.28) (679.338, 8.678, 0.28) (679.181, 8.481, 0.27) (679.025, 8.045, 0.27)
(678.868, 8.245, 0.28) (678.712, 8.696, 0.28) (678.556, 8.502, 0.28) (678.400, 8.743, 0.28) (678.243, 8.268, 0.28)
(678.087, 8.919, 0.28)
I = 8.565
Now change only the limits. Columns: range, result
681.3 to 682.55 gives 8.646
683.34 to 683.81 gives 8.406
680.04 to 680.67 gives 8.552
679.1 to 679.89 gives 8.758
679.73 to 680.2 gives 8.384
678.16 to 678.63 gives 8.743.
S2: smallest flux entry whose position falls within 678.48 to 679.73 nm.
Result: 8.045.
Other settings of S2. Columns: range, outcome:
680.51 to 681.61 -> 8.22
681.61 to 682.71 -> 7.949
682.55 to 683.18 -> 8.386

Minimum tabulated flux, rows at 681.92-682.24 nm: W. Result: 7.949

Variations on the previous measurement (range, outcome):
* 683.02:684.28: 7.861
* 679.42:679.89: 8.055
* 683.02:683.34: 8.519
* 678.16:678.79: 8.268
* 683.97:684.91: 7.882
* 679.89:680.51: 8.13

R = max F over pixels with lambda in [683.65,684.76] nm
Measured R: 8.406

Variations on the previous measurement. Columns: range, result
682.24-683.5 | 8.618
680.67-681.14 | 8.709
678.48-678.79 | 8.696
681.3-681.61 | 8.52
